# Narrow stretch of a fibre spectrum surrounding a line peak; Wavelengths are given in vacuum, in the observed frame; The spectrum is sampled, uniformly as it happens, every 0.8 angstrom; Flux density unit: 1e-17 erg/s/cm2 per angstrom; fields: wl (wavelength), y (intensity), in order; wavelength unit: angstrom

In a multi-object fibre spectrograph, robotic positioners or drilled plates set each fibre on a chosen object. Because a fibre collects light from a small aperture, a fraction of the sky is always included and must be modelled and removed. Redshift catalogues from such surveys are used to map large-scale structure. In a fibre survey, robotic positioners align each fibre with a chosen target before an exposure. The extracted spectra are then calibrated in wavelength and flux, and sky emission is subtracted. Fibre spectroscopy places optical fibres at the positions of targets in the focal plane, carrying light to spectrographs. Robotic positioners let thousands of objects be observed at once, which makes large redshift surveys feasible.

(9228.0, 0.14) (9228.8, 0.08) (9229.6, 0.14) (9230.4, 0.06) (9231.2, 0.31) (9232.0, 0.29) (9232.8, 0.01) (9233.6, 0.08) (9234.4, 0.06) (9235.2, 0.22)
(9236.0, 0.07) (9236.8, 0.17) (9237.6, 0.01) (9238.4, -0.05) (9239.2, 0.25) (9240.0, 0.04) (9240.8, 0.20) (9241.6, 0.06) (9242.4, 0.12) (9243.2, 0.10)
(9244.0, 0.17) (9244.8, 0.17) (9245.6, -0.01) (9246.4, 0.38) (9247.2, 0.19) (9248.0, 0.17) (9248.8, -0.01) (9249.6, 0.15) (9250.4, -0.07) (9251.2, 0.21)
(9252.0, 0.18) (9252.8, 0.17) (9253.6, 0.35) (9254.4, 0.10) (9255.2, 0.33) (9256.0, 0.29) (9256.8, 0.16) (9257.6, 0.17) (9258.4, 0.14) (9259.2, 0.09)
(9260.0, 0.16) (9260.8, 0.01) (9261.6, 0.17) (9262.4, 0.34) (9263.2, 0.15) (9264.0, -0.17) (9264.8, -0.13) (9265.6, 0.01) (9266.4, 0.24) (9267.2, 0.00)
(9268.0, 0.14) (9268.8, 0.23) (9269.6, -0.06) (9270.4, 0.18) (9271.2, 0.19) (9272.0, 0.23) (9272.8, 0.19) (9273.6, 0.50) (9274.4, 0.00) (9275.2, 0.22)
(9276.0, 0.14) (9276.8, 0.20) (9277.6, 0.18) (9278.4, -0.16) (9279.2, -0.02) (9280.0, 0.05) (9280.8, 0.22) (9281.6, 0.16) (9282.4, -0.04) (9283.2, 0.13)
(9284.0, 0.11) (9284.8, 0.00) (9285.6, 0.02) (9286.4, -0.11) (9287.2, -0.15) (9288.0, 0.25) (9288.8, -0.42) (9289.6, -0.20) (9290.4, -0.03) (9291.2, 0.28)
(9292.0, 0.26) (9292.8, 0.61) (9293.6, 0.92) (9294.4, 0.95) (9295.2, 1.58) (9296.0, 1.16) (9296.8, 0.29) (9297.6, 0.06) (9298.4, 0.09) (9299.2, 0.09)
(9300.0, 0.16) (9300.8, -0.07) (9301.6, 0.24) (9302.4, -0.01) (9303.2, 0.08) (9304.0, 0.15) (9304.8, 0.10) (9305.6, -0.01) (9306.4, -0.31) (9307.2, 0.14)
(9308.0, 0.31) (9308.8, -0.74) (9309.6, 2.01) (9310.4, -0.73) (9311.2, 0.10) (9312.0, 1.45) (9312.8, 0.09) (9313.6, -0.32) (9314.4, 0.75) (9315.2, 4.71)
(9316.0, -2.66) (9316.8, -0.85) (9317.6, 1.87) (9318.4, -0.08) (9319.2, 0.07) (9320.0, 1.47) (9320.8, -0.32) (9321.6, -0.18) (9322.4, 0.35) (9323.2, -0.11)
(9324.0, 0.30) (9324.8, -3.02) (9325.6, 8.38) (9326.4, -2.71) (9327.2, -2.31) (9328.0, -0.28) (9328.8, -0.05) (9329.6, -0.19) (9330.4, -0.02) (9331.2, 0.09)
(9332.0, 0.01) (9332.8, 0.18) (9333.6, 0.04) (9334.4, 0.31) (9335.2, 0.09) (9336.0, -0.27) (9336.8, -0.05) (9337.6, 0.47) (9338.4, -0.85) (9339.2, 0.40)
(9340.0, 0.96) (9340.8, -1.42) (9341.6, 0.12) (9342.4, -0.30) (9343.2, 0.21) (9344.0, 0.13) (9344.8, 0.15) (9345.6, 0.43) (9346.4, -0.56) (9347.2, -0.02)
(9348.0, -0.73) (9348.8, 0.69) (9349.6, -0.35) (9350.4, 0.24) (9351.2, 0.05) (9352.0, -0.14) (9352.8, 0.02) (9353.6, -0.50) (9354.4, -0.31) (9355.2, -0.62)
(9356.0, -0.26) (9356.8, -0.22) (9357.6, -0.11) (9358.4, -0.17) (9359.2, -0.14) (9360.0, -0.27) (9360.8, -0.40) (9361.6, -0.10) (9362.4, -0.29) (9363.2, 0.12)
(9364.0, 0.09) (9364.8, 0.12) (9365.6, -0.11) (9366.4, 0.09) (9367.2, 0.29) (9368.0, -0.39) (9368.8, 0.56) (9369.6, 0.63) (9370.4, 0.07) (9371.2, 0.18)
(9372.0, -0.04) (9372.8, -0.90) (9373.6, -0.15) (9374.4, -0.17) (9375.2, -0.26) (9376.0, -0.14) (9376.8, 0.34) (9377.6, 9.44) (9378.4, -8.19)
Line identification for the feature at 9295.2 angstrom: H-beta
